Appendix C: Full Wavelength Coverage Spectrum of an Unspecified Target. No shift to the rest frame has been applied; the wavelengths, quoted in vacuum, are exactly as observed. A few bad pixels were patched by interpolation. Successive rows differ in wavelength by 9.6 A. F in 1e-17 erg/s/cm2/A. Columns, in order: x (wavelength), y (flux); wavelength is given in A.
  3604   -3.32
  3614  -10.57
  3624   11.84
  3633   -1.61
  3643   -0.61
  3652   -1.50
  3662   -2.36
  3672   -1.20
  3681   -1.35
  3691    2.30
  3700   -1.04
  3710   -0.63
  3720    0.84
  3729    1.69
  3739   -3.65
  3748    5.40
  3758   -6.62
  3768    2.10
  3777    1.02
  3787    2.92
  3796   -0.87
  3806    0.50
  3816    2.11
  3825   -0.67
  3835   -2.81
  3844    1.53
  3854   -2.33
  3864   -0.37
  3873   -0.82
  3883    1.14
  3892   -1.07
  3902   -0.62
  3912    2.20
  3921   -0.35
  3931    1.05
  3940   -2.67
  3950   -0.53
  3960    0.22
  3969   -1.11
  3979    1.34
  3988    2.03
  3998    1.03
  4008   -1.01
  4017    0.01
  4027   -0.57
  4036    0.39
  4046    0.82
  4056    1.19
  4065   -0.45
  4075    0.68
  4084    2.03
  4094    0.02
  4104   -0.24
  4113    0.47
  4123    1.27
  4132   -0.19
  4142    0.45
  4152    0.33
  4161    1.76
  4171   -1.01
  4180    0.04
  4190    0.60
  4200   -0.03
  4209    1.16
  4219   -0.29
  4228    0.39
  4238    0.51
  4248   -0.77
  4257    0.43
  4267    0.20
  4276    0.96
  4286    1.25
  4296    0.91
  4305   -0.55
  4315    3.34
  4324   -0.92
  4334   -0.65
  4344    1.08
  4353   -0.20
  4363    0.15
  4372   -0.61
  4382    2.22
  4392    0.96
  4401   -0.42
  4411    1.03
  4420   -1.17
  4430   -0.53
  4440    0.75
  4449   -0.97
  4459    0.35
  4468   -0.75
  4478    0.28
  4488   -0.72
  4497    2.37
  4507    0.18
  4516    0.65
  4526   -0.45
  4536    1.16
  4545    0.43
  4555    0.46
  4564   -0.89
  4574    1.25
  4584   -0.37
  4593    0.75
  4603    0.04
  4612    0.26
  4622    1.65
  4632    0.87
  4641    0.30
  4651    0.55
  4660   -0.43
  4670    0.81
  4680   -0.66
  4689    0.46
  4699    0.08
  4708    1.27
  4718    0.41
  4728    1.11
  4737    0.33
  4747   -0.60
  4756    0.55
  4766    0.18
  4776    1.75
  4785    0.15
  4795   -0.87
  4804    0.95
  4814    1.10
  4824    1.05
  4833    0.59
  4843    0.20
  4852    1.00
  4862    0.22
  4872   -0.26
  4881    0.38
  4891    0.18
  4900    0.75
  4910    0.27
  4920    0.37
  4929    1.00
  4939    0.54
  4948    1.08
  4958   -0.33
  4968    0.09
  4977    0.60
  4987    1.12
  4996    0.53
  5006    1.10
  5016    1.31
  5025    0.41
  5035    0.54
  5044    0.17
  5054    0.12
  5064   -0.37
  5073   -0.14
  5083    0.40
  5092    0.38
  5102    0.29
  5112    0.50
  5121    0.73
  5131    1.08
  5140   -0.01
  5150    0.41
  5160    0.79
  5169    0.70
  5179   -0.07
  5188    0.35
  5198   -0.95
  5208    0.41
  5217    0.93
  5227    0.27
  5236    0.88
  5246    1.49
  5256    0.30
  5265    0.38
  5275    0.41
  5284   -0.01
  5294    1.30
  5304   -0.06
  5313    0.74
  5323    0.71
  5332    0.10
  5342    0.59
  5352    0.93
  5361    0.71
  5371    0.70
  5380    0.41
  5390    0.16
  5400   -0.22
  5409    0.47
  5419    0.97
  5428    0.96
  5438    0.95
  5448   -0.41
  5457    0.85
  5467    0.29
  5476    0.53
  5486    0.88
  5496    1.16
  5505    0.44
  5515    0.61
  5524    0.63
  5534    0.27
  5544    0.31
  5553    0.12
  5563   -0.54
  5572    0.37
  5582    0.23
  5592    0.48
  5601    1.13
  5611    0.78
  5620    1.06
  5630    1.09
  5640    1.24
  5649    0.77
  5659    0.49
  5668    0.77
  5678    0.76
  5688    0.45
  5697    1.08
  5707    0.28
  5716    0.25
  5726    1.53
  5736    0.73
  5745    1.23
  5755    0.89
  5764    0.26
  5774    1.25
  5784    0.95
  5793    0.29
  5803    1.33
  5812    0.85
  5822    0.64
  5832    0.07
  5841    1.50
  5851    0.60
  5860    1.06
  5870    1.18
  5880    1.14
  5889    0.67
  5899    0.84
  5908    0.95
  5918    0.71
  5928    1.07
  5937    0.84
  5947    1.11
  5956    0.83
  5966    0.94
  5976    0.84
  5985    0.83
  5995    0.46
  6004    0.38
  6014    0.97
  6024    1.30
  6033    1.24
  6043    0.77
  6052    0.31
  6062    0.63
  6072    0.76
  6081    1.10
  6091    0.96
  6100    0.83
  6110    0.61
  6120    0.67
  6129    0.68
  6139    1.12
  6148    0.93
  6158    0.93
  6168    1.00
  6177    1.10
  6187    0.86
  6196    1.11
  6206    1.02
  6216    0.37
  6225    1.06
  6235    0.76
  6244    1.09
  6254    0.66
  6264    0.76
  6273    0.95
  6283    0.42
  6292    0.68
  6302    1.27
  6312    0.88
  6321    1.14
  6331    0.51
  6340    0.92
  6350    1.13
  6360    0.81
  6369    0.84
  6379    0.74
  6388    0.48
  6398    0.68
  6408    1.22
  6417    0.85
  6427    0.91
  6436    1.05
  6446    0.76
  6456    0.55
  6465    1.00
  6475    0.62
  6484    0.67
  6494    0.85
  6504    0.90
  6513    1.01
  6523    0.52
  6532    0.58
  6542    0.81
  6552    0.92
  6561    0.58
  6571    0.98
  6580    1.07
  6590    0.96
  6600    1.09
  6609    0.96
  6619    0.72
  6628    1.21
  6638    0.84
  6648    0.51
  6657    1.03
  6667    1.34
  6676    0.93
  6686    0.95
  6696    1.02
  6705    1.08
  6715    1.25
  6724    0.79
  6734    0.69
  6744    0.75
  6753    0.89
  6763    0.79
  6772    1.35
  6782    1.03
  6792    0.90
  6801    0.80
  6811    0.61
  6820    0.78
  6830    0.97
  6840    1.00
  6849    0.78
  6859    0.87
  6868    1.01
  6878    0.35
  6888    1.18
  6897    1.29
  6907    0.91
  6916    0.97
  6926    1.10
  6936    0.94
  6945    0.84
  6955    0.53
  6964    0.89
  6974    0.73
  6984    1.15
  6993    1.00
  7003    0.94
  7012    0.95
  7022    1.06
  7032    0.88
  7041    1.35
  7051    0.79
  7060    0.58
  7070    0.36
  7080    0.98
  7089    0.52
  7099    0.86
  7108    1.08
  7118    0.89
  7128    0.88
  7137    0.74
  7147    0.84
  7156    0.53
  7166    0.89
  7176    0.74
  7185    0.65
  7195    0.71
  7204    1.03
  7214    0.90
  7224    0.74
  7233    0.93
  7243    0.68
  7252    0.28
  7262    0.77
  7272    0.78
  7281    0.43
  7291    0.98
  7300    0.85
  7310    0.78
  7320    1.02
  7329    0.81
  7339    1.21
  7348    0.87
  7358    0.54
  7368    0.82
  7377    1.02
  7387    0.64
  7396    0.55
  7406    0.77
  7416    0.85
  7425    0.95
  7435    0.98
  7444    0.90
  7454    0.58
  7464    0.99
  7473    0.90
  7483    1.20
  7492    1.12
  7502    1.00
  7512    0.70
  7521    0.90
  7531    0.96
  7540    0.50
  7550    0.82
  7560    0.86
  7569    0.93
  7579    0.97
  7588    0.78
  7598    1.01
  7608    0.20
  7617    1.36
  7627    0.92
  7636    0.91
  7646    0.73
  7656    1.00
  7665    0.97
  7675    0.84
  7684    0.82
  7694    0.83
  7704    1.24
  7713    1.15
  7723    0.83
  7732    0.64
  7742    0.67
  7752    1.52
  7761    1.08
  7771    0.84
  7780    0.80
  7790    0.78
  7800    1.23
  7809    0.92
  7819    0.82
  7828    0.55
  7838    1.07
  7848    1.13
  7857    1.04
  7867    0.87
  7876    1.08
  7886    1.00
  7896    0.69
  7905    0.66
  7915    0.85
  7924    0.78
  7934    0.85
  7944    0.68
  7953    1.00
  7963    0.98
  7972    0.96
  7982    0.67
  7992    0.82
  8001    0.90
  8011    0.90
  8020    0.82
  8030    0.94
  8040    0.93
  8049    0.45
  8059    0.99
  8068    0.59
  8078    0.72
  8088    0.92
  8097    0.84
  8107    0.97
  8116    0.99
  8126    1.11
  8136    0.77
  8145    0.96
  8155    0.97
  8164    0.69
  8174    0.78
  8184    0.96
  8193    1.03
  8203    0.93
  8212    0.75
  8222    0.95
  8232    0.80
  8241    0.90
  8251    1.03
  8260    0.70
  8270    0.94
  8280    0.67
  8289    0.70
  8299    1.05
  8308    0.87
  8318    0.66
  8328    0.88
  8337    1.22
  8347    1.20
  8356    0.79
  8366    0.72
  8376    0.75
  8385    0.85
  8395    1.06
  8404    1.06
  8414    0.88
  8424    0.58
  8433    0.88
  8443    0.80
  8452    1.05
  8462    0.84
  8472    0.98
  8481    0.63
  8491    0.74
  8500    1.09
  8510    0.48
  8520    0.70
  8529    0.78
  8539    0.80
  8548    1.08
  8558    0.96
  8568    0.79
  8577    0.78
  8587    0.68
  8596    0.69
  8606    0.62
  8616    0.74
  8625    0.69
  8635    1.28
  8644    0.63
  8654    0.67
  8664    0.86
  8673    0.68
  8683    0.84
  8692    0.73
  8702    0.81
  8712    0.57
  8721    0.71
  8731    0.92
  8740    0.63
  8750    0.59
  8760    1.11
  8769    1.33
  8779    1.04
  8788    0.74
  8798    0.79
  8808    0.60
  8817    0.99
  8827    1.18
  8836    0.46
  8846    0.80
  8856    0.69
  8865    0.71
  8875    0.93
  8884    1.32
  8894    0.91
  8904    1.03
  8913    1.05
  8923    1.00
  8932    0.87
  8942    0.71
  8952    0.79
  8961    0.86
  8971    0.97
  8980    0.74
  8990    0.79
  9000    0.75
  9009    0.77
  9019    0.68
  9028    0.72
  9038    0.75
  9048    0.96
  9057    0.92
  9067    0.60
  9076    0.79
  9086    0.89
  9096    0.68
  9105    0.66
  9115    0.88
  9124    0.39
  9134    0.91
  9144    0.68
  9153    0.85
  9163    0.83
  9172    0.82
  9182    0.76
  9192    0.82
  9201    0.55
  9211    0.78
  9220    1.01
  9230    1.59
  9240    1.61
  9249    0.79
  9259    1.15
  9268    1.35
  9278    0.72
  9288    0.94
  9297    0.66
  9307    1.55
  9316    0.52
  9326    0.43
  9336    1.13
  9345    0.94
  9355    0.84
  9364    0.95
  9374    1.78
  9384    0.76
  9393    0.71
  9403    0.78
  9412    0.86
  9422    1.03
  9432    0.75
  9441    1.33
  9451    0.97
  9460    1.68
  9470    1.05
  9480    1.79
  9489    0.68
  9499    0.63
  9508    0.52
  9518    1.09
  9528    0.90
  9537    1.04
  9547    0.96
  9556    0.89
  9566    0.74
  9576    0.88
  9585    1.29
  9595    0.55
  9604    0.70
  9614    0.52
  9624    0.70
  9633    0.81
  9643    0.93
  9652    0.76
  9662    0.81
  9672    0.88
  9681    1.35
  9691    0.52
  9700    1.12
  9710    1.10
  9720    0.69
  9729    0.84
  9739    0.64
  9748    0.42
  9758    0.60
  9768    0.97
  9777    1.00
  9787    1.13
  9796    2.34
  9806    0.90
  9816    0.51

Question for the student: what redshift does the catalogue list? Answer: 0.407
